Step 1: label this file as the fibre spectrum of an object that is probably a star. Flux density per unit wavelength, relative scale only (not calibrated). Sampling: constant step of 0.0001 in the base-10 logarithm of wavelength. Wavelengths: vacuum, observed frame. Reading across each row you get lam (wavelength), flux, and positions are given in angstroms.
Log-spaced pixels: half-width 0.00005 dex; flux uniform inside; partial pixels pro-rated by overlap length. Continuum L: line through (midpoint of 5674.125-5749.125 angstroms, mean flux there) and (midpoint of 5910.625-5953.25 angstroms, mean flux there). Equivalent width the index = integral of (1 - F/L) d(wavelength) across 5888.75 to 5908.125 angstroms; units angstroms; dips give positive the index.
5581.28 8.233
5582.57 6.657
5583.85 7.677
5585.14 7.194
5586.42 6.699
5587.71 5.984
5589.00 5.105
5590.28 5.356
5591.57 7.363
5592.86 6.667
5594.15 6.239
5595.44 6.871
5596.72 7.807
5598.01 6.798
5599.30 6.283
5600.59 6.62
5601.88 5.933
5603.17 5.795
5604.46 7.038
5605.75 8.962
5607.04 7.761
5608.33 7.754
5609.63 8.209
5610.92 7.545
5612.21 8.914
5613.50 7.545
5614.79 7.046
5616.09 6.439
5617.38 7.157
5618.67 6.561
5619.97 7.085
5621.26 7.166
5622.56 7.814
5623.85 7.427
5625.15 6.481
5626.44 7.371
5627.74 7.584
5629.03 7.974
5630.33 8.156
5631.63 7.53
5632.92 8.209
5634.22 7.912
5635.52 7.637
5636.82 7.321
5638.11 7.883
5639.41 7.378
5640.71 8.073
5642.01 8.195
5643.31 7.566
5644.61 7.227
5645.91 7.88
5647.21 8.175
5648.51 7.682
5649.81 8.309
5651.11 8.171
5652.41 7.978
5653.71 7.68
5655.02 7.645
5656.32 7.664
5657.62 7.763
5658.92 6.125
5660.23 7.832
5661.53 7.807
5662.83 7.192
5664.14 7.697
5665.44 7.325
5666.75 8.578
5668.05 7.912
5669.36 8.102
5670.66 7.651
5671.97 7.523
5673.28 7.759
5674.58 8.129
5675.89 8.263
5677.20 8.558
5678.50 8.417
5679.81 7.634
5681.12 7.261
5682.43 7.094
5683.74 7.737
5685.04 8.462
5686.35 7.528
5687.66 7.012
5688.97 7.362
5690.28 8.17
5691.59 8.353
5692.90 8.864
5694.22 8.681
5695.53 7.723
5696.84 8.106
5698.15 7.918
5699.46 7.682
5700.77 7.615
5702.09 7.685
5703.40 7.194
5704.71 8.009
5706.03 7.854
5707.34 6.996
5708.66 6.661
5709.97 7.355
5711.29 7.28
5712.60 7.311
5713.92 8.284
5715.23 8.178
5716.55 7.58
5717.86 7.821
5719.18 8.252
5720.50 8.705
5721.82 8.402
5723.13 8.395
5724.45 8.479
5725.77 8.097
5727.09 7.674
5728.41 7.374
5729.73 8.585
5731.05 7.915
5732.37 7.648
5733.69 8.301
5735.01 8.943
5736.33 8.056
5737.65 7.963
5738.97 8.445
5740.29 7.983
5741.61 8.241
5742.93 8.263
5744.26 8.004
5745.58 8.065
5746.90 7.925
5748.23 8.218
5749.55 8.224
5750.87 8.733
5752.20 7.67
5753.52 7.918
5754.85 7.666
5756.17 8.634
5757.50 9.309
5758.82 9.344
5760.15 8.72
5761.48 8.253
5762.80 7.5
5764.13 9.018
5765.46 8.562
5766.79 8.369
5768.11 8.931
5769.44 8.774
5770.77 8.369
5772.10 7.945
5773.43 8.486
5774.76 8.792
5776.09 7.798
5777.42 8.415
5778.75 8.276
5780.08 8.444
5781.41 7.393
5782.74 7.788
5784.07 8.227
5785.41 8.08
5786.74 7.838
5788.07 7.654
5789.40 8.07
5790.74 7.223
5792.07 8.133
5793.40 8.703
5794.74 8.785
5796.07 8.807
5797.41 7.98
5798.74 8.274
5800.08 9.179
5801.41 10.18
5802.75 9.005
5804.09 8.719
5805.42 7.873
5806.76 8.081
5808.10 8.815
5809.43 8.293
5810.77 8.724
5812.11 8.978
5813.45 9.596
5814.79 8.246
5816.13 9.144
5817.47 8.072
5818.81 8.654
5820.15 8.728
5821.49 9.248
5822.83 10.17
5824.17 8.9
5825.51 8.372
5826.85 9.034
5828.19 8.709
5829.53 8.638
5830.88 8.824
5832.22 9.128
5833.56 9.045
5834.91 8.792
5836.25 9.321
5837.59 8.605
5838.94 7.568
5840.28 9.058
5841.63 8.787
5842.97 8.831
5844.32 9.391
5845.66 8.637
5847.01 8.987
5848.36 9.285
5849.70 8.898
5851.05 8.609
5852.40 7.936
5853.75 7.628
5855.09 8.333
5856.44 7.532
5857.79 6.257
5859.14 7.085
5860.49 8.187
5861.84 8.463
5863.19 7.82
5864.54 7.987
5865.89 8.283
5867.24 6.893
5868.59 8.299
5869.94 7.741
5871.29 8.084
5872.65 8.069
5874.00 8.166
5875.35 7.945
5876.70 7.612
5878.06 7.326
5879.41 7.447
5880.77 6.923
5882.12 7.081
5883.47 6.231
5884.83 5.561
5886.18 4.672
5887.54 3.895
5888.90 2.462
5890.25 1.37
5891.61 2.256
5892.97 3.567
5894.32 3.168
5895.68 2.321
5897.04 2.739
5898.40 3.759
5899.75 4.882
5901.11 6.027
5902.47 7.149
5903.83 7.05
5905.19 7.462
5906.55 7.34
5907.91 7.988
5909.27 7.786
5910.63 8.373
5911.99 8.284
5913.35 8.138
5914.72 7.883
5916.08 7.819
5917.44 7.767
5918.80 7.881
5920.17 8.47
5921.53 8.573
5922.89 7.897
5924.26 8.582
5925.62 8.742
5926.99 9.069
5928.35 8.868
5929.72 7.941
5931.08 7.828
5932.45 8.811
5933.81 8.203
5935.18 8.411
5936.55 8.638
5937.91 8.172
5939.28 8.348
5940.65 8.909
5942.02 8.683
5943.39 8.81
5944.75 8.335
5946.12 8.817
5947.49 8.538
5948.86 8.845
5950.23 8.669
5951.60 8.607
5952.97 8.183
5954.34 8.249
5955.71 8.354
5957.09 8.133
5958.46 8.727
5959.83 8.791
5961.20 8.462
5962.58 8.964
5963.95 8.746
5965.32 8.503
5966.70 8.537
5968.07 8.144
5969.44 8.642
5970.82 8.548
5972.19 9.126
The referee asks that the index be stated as 8.7 angstroms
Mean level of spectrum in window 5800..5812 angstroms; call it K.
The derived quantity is 8.75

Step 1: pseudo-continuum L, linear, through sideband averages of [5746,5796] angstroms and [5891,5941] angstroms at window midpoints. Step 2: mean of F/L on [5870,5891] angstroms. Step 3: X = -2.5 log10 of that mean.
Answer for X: 0.196 mag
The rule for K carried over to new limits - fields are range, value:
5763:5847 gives 8.59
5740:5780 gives 8.35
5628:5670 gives 7.77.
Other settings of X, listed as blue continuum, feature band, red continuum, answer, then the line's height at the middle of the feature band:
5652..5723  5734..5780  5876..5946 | -0.114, 7.52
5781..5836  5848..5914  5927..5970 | 0.275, 8.56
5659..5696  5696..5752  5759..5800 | 0.012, 8.05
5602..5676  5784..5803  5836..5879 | -0.053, 8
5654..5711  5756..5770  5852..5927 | -0.176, 7.37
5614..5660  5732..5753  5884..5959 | -0.107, 7.41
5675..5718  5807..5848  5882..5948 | -0.212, 7.27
